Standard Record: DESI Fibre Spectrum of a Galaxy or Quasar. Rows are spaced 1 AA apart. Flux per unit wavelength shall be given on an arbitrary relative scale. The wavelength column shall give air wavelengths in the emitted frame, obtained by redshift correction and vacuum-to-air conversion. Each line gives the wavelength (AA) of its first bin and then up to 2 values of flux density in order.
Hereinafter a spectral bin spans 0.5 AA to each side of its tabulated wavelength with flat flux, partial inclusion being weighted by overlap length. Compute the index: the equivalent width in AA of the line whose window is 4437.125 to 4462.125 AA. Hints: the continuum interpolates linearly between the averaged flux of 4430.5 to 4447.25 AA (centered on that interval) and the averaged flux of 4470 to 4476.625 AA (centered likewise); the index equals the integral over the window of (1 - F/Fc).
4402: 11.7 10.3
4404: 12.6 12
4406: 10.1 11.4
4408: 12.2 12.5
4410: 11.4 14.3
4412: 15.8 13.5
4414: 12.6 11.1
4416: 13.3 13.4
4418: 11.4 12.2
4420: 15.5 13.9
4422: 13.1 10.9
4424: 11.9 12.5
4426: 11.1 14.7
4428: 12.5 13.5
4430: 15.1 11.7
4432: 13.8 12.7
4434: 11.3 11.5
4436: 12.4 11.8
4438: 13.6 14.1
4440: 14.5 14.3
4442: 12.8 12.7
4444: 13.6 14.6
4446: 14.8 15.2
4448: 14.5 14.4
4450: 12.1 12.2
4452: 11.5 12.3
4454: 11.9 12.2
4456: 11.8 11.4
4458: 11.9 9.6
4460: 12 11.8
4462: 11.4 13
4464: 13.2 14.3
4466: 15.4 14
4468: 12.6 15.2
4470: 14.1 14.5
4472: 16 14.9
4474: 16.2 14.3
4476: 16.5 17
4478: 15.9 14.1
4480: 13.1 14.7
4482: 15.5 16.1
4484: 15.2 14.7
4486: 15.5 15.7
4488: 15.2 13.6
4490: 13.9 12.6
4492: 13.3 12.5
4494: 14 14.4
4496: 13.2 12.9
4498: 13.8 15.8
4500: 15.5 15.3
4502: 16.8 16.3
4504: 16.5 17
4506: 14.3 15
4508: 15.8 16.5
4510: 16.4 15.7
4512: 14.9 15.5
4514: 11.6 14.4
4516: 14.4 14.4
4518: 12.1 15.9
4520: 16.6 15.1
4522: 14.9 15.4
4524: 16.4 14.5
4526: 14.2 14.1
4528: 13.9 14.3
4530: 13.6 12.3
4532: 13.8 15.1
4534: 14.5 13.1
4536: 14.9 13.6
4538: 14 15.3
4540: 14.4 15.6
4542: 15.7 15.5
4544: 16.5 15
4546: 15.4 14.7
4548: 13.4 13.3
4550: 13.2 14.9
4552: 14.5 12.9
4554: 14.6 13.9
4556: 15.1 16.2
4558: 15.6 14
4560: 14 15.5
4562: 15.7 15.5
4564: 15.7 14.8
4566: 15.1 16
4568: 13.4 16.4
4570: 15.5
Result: 1.8 AA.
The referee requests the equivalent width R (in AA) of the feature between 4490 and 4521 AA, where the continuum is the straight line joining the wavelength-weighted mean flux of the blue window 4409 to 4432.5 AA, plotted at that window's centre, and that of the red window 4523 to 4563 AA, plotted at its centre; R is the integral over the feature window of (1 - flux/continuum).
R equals -1.5 AA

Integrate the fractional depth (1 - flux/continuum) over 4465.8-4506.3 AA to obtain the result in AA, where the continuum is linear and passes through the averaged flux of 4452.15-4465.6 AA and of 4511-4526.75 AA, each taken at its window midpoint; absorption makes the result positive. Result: -4.8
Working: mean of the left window 12.1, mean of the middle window 14.8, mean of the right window 14.7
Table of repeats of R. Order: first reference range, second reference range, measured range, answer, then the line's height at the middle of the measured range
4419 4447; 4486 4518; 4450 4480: 1.0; 13.9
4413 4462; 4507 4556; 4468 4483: -1.7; 13.5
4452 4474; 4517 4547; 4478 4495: -1.0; 13.6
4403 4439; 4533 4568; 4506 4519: -0.6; 14.1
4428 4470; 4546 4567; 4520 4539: -0.2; 14.3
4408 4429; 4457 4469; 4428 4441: -0.2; 12.8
